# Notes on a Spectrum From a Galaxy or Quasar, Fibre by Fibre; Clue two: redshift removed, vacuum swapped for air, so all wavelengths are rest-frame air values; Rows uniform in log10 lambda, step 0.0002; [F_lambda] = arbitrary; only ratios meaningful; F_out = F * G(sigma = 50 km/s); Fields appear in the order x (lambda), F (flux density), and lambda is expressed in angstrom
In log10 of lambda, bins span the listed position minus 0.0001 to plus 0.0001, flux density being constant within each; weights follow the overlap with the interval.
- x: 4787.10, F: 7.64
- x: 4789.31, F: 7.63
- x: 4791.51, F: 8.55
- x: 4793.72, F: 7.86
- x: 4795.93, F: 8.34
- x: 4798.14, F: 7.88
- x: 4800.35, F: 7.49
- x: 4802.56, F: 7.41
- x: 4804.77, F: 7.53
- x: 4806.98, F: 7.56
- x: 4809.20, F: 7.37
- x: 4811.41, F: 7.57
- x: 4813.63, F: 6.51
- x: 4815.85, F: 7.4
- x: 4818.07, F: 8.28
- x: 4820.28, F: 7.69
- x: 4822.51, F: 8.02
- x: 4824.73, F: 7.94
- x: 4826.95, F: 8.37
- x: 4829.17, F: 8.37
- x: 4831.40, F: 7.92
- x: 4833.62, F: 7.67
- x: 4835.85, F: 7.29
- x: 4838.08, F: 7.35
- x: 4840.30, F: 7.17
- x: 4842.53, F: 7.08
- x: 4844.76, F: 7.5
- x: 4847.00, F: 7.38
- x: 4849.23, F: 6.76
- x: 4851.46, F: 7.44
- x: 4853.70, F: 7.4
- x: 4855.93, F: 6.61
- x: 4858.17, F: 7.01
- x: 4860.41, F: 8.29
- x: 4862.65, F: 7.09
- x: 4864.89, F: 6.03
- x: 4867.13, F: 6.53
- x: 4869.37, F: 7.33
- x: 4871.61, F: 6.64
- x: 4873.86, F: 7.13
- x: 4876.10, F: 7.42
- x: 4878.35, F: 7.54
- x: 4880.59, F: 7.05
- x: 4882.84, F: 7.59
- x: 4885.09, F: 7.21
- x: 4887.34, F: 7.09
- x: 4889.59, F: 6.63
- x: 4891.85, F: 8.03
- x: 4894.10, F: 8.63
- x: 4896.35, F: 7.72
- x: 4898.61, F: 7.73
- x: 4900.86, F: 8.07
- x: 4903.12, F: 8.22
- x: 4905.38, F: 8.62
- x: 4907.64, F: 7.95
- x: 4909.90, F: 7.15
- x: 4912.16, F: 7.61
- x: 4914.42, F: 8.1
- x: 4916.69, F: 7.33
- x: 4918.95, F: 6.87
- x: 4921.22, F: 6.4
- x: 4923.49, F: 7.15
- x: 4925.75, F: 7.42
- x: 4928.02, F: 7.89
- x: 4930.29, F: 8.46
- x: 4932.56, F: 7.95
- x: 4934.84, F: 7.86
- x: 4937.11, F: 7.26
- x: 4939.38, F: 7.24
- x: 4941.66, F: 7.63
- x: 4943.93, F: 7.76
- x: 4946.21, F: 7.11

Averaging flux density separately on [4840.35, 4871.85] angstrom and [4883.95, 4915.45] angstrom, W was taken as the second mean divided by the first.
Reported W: 1.10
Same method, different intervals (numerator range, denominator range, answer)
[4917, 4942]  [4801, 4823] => 0.99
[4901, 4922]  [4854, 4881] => 1.08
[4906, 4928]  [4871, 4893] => 1.02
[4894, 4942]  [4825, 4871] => 1.05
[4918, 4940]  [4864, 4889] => 1.06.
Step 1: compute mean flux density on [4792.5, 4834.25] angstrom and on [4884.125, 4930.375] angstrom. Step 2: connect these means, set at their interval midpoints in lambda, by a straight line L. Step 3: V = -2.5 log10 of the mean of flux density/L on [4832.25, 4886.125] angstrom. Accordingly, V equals 0.072 mag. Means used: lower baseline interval 7.75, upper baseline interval 7.62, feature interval 7.19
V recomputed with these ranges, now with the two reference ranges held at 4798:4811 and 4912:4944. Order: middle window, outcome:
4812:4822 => 0.00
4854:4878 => 0.07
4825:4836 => -0.06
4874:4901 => 0.00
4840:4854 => 0.04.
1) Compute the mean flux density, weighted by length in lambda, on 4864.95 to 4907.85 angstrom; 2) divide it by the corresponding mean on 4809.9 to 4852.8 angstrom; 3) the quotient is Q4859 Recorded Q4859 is 1.0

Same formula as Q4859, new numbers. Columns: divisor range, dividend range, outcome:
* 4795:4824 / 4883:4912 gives 1.02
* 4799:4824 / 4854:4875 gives 0.93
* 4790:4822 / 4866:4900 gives 0.96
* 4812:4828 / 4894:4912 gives 1.03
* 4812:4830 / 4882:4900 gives 0.97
